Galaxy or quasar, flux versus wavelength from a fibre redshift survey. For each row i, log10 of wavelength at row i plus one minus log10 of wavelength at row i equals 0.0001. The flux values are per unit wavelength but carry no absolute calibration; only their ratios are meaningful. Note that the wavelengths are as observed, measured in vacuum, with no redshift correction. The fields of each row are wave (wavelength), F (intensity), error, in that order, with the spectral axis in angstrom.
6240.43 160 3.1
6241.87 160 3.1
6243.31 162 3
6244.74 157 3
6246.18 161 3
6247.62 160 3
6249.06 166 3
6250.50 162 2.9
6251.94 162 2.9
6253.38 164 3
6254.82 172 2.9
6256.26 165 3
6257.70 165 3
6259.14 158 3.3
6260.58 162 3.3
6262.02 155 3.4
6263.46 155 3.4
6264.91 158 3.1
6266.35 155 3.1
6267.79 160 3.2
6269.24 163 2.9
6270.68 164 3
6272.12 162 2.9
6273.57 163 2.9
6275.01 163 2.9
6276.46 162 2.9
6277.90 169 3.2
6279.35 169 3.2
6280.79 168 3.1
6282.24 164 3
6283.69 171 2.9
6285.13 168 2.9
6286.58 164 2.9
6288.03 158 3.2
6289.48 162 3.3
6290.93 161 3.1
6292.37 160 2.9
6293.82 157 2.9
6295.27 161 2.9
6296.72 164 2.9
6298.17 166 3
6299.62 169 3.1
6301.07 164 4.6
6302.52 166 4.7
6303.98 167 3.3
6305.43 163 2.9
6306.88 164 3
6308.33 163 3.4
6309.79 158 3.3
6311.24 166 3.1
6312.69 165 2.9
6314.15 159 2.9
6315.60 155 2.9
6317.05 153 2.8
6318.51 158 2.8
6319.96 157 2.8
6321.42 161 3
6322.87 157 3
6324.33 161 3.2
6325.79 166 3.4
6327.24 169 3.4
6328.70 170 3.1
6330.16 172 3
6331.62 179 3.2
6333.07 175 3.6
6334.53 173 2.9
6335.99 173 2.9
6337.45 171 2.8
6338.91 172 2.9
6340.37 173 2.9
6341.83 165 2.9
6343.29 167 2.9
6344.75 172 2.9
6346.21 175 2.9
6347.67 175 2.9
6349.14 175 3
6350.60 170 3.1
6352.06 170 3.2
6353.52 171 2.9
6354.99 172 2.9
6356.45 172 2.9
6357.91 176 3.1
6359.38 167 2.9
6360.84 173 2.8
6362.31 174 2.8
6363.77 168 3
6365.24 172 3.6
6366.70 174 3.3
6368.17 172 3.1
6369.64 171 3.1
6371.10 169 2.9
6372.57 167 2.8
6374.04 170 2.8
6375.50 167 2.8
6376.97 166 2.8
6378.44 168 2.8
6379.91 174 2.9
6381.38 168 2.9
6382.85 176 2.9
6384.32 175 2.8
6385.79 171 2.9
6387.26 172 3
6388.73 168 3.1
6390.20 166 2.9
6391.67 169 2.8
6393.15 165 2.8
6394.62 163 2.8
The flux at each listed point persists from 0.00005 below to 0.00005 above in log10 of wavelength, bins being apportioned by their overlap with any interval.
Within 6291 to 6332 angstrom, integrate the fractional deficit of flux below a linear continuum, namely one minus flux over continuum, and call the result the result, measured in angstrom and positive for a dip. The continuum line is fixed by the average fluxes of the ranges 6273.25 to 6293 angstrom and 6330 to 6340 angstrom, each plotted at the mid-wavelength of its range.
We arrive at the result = 1.6 angstrom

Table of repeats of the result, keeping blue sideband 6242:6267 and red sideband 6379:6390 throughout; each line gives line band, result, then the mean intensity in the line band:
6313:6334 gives 0.4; 164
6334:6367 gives -0.5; 172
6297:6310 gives 0.0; 165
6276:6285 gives -0.2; 168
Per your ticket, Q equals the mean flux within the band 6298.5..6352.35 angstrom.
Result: 167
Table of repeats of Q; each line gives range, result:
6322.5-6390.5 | 171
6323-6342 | 170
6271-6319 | 163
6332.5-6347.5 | 172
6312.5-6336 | 165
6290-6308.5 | 164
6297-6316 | 164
